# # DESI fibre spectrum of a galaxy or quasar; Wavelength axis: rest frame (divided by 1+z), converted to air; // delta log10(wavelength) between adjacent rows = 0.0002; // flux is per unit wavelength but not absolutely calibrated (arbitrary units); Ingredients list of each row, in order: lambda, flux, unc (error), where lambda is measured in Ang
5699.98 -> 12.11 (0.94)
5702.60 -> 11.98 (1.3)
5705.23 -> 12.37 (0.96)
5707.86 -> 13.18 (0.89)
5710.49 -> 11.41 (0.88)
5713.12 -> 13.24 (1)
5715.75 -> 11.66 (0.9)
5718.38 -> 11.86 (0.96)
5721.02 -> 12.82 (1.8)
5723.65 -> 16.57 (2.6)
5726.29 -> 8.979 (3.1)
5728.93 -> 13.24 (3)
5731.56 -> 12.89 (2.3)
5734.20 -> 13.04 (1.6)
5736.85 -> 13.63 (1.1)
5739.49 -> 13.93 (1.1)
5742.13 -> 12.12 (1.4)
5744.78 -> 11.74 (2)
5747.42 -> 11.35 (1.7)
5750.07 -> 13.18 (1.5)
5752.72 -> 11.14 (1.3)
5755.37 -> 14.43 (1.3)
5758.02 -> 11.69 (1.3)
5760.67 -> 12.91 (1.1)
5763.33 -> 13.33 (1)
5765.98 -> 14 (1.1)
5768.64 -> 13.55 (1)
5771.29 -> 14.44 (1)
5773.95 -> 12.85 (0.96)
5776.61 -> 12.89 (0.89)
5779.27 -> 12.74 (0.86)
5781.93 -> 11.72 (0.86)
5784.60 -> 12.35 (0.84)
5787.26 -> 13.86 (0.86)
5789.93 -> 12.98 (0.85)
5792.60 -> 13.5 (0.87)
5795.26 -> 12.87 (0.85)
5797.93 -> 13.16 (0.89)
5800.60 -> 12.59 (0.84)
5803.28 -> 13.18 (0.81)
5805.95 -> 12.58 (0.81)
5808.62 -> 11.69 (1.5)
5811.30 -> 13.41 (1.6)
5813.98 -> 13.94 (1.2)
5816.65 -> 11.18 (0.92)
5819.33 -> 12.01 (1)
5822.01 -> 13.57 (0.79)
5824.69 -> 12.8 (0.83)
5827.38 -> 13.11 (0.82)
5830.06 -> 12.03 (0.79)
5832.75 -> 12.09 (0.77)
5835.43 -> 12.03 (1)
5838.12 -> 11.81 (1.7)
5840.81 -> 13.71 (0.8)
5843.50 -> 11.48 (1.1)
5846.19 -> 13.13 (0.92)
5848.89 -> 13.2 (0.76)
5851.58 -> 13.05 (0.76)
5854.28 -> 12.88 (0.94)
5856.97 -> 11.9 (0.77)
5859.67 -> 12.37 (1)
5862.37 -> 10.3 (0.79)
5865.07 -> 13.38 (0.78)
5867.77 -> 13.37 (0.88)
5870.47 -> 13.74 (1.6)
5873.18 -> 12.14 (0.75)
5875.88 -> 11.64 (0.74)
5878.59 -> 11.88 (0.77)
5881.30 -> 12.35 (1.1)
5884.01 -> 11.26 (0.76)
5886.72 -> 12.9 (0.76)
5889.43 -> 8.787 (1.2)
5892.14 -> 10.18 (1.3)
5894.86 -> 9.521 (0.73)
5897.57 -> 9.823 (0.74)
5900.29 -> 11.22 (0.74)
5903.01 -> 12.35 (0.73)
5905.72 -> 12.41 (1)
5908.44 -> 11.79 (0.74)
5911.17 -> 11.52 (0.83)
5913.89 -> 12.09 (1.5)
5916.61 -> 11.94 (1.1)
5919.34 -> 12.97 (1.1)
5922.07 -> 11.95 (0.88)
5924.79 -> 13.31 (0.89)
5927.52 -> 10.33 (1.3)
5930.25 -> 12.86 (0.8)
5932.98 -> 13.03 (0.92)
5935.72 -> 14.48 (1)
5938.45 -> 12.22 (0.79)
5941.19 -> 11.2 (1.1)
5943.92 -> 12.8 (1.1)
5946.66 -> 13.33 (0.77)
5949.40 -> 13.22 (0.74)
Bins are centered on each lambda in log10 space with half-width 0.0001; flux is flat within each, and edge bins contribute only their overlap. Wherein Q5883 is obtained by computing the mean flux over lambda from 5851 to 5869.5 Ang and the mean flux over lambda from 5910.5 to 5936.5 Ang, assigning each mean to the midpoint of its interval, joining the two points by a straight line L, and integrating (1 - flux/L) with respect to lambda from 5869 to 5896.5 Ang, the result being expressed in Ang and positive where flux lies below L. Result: 2.3 Ang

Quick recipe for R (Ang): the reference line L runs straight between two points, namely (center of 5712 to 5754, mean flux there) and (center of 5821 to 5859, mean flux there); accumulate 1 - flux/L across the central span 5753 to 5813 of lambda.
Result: -1.9 Ang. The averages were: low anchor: 12.6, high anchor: 12.6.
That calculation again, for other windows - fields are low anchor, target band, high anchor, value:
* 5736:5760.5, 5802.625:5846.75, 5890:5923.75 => -1.93 Ang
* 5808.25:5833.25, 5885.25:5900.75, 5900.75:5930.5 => 2.35 Ang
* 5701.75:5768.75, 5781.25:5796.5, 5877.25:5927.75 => -0.76 Ang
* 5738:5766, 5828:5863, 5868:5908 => -1.47 Ang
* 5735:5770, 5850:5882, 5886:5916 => -2.46 Ang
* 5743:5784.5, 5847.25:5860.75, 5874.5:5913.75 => -1.09 Ang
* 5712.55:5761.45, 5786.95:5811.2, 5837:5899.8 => -1.20 Ang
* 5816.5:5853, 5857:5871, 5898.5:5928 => -0.17 Ang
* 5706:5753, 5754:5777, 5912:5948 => -1.45 Ang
